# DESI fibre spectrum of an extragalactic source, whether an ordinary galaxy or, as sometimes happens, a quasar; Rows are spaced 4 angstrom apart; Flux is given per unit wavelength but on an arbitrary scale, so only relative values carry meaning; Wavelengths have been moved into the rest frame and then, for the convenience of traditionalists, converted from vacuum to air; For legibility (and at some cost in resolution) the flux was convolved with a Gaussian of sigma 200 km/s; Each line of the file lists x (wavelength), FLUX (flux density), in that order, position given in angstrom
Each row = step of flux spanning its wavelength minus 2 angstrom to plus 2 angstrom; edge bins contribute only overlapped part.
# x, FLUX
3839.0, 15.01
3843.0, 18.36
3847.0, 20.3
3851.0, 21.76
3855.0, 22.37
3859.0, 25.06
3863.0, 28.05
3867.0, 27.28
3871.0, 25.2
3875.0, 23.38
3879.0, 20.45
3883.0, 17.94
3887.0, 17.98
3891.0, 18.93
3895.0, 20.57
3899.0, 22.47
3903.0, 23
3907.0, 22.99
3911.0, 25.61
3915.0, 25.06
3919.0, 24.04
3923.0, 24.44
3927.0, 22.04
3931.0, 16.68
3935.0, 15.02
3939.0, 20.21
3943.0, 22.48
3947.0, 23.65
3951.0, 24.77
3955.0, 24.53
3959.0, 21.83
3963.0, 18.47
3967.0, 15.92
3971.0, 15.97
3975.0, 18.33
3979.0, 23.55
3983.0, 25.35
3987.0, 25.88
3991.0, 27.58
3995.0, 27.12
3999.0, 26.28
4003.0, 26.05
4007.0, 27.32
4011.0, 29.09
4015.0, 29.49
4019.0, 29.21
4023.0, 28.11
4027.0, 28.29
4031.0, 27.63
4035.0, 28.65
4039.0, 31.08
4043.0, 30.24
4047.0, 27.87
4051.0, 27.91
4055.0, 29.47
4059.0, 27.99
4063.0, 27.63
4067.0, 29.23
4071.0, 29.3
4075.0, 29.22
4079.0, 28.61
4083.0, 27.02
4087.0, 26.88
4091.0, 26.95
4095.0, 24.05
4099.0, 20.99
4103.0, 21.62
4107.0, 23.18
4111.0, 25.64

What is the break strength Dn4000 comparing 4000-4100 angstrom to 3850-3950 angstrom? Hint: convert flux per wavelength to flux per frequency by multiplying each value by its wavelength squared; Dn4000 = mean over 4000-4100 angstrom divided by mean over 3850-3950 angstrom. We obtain 1.35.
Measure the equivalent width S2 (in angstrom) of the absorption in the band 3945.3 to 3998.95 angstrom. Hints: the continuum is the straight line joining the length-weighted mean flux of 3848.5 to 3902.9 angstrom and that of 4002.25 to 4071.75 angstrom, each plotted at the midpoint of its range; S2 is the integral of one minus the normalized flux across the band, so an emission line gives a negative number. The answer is 7.2 angstrom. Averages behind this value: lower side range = 22.4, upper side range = 28.6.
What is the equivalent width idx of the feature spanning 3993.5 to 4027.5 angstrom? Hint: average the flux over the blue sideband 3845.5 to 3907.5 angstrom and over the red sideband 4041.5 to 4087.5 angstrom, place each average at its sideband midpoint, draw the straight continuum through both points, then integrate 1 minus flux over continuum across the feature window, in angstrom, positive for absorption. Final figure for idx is -1.5 angstrom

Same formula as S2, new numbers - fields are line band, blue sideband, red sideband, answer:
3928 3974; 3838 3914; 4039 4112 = 7.59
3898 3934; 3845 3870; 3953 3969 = -1.27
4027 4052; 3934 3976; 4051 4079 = -1.99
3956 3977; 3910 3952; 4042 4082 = 4.75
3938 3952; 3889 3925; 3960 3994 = -0.38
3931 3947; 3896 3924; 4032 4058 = 3.53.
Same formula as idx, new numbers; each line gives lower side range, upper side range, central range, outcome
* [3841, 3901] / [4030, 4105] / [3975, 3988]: 0.7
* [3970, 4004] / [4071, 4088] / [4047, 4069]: -0.9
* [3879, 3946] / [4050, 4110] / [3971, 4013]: -2.4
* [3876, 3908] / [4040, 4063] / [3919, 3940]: 2.2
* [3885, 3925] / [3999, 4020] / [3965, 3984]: 4.8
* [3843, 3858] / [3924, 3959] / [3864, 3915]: -2.6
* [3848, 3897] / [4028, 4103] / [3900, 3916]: -0.4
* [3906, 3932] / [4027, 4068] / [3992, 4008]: 0.0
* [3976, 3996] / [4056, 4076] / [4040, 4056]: -0.6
